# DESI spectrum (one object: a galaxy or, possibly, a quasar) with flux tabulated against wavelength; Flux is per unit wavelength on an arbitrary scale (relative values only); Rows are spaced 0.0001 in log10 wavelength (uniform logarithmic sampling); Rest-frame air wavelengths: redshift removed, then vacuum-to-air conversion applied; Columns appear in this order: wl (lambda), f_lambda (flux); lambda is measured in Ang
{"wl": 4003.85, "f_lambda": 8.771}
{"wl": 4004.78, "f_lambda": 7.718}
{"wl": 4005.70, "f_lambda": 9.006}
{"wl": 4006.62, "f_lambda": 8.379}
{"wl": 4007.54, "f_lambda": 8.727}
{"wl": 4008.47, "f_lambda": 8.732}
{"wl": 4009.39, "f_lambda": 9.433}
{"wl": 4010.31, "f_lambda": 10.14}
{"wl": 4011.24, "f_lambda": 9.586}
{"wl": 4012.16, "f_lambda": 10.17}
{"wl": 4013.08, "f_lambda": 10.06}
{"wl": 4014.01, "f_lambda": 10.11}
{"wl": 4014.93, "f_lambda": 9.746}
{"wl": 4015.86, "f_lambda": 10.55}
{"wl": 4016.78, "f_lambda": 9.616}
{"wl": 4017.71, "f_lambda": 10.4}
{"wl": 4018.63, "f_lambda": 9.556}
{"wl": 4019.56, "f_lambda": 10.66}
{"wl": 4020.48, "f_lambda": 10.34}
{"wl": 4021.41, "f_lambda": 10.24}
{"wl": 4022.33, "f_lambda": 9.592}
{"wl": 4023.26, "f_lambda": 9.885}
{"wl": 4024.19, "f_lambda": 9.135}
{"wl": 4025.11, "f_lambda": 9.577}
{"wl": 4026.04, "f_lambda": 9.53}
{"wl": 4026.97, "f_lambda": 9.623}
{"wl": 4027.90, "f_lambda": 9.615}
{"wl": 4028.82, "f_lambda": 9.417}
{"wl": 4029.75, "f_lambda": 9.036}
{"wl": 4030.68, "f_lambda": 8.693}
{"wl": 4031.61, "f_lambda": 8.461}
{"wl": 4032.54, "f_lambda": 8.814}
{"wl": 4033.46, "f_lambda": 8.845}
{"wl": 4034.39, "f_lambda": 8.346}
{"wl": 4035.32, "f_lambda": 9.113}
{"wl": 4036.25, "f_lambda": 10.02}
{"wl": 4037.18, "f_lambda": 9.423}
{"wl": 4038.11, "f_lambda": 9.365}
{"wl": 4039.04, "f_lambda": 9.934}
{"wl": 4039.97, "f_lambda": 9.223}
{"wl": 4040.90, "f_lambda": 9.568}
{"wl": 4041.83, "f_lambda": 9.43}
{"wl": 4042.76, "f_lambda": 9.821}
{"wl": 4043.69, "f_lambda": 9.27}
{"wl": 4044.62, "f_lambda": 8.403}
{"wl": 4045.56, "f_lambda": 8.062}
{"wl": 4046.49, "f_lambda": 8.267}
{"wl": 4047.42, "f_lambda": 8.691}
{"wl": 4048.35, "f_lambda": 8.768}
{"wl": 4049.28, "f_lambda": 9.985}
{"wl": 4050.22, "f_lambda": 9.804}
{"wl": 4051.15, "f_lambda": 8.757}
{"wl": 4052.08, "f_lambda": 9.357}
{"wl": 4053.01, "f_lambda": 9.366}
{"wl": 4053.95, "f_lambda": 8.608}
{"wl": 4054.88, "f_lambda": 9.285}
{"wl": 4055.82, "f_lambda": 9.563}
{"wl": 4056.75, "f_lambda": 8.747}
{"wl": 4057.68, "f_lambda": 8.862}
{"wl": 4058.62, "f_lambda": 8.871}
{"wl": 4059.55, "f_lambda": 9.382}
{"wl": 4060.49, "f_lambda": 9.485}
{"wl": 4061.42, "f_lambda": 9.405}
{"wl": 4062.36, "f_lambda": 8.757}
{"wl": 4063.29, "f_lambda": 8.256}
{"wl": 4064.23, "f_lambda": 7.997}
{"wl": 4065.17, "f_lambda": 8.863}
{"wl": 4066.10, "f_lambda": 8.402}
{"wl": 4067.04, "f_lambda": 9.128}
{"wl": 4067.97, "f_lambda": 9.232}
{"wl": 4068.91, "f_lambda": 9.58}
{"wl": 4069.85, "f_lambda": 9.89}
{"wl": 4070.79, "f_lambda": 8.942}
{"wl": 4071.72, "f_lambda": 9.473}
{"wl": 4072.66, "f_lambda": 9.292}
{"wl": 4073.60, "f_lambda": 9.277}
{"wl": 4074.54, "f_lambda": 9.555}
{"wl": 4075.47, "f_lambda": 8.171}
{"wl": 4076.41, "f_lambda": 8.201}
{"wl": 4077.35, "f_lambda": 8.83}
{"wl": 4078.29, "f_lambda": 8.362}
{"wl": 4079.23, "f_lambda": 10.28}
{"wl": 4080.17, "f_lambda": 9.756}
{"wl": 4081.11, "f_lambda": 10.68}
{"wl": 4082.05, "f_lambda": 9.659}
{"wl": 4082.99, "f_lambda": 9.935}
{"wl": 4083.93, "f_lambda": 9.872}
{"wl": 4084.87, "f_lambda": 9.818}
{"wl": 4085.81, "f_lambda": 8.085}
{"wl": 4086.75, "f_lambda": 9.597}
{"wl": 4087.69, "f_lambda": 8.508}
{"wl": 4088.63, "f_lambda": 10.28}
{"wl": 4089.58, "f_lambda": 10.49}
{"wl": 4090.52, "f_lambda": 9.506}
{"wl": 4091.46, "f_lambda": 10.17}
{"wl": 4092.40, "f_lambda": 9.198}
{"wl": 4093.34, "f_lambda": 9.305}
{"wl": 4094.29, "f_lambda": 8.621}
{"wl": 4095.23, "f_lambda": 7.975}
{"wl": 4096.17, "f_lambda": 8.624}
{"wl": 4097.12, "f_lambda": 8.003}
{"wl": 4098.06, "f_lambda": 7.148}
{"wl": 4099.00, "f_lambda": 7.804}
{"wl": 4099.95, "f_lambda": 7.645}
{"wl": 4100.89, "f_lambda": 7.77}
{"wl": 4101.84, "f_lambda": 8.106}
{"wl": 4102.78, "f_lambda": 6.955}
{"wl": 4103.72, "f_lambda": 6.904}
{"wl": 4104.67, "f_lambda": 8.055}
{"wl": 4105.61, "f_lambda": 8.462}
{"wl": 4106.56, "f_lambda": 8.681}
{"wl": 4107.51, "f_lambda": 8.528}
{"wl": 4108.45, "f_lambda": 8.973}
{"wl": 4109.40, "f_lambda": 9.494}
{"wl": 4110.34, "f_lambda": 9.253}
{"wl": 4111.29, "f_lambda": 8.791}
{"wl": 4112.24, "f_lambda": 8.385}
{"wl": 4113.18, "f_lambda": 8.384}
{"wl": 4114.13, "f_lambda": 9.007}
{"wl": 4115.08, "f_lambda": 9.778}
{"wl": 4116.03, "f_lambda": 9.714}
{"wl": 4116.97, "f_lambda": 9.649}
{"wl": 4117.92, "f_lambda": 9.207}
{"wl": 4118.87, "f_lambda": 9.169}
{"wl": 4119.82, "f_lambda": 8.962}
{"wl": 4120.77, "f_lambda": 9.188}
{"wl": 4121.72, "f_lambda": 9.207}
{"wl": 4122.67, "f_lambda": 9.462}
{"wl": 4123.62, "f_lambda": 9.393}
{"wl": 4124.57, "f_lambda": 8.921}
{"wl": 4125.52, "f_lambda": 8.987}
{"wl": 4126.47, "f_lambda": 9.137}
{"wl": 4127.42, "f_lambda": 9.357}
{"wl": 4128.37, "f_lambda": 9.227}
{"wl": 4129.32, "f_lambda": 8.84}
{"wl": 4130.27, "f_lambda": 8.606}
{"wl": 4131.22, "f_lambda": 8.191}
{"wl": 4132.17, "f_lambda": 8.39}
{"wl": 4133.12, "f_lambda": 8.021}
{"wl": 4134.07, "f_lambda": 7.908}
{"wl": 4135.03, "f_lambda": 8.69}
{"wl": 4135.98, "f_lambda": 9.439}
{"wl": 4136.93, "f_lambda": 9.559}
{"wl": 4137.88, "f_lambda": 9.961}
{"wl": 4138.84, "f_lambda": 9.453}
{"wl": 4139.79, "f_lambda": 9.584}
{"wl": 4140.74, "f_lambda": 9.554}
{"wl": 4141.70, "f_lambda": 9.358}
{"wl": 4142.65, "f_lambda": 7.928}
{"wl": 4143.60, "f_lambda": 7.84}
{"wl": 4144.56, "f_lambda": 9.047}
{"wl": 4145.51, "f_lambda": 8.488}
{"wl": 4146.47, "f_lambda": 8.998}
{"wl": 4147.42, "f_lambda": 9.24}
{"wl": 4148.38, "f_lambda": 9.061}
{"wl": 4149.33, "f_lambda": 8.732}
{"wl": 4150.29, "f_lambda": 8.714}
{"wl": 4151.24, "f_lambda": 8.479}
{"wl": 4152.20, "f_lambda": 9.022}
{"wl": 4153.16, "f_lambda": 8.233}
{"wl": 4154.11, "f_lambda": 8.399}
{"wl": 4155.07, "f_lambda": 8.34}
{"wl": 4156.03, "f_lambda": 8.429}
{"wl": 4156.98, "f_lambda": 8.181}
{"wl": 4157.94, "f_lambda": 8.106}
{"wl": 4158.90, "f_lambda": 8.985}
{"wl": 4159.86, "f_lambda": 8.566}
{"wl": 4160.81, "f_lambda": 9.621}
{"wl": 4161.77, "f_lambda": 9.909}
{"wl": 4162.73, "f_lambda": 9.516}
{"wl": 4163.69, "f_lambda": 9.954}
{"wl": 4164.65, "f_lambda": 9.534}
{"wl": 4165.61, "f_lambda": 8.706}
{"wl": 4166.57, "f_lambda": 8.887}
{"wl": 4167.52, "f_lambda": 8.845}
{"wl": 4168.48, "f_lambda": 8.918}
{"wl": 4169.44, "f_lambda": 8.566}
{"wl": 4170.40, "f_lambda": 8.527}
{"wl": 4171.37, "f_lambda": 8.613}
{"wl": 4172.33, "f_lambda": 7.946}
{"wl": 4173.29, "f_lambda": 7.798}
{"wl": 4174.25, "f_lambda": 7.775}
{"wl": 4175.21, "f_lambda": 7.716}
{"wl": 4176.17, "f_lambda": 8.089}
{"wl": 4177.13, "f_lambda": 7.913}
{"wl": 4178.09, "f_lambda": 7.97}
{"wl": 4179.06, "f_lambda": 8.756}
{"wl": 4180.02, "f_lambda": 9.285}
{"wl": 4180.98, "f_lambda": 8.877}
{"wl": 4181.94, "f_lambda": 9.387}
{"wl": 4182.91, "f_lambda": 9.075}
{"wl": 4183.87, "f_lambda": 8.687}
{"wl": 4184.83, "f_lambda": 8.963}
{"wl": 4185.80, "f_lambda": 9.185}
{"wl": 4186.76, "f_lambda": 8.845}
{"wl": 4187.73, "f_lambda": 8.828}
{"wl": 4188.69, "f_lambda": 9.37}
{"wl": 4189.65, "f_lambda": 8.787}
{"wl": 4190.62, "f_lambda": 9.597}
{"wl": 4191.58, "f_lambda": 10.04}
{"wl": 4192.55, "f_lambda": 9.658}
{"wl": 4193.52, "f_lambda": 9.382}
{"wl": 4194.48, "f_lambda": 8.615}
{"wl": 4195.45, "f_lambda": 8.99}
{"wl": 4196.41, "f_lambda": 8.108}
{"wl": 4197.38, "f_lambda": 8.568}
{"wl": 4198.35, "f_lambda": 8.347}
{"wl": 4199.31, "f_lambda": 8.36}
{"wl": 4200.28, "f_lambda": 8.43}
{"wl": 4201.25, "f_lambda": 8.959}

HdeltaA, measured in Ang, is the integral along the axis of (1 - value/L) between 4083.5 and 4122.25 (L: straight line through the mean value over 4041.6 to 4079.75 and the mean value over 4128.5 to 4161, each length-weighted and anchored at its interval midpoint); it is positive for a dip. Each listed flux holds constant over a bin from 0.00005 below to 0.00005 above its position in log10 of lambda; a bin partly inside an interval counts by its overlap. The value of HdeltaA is 0.4 Ang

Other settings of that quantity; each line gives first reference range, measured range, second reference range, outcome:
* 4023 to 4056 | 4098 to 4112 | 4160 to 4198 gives 1.3 Ang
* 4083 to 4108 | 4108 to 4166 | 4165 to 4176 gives -3.2 Ang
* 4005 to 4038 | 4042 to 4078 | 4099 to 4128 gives 0.7 Ang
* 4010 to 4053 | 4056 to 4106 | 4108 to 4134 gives 1.6 Ang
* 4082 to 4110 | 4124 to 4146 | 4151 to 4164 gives -0.3 Ang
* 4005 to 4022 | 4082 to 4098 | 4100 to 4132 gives -0.3 Ang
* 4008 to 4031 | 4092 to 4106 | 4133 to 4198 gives 1.8 Ang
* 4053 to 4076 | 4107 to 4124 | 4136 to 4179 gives -0.5 Ang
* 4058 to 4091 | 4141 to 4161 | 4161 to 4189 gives 0.5 Ang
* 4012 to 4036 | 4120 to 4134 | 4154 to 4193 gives 0.2 Ang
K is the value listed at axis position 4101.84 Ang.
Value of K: 8.106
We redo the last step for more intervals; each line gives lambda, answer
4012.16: 10.17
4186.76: 8.845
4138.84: 9.453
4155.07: 8.34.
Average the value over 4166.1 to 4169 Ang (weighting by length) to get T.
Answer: 8.91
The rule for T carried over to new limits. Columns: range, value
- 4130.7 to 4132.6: 8.31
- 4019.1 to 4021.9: 10.4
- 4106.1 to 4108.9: 8.73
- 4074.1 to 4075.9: 8.91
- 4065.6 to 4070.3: 9.25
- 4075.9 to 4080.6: 9.06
